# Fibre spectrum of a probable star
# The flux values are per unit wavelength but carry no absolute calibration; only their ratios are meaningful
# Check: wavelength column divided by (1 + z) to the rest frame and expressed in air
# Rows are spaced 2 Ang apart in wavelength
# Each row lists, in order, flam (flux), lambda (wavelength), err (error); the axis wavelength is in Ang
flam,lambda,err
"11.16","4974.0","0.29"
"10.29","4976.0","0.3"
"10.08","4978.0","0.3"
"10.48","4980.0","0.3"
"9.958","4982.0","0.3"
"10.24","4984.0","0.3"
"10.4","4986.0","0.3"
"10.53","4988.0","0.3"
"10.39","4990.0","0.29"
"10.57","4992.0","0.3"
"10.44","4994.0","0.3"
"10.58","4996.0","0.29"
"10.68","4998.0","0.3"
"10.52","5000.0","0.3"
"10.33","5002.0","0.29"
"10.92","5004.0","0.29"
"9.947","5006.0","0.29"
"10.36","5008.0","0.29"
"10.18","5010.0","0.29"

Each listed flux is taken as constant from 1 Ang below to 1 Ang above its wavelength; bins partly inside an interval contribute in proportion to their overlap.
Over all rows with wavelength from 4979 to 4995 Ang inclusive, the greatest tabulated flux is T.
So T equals 10.57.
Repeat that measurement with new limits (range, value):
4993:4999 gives 10.68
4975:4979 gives 10.29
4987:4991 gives 10.53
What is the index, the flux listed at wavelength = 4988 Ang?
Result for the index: 10.53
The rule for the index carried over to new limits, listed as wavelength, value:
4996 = 10.58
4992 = 10.57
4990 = 10.39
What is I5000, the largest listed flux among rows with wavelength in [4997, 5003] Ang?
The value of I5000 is 10.68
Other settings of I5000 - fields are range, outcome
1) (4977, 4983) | 10.48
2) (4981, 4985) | 10.24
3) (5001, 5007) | 10.92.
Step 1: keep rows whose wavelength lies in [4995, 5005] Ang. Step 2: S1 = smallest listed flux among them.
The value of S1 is 10.33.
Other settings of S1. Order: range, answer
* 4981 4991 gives 9.958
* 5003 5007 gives 9.947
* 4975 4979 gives 10.08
